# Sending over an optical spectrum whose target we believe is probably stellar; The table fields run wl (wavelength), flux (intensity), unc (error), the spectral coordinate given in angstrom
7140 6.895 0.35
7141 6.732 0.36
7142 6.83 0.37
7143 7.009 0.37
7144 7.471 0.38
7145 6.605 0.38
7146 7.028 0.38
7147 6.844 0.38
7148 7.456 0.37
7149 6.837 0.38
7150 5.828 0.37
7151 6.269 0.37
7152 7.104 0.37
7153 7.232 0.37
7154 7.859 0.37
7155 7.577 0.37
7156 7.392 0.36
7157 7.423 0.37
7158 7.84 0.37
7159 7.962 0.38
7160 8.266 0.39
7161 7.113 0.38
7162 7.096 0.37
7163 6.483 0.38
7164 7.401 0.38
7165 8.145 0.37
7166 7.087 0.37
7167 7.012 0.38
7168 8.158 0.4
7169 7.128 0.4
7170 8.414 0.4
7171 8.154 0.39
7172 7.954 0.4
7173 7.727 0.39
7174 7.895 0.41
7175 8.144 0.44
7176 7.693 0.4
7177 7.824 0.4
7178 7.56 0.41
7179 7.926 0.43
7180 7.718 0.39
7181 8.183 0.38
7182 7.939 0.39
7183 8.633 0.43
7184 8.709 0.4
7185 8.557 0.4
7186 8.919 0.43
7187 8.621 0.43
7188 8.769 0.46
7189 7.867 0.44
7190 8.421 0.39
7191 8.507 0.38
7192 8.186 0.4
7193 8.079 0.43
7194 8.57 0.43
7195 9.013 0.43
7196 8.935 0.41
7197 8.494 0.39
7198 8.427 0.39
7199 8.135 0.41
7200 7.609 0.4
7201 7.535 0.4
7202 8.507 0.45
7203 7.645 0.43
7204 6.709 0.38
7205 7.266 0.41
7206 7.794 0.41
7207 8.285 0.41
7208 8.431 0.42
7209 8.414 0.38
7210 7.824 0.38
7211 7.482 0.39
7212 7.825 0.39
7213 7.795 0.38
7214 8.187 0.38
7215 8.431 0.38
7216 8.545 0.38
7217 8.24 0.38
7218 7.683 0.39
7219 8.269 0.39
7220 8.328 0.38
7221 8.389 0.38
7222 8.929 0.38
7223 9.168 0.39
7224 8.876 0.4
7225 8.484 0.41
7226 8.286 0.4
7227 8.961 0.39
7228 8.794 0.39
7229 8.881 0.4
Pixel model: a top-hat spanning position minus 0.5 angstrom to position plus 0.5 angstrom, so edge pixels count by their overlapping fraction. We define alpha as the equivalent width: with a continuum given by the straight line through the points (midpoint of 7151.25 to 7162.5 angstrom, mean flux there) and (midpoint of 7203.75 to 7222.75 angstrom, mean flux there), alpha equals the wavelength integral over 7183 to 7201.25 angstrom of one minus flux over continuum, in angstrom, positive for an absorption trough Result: -1.3 angstrom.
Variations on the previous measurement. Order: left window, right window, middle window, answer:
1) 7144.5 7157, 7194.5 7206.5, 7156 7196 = -2.4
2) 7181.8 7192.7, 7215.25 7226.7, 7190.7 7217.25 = 1.2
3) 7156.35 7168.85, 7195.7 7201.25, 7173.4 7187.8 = -0.6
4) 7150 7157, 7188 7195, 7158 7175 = -0.2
